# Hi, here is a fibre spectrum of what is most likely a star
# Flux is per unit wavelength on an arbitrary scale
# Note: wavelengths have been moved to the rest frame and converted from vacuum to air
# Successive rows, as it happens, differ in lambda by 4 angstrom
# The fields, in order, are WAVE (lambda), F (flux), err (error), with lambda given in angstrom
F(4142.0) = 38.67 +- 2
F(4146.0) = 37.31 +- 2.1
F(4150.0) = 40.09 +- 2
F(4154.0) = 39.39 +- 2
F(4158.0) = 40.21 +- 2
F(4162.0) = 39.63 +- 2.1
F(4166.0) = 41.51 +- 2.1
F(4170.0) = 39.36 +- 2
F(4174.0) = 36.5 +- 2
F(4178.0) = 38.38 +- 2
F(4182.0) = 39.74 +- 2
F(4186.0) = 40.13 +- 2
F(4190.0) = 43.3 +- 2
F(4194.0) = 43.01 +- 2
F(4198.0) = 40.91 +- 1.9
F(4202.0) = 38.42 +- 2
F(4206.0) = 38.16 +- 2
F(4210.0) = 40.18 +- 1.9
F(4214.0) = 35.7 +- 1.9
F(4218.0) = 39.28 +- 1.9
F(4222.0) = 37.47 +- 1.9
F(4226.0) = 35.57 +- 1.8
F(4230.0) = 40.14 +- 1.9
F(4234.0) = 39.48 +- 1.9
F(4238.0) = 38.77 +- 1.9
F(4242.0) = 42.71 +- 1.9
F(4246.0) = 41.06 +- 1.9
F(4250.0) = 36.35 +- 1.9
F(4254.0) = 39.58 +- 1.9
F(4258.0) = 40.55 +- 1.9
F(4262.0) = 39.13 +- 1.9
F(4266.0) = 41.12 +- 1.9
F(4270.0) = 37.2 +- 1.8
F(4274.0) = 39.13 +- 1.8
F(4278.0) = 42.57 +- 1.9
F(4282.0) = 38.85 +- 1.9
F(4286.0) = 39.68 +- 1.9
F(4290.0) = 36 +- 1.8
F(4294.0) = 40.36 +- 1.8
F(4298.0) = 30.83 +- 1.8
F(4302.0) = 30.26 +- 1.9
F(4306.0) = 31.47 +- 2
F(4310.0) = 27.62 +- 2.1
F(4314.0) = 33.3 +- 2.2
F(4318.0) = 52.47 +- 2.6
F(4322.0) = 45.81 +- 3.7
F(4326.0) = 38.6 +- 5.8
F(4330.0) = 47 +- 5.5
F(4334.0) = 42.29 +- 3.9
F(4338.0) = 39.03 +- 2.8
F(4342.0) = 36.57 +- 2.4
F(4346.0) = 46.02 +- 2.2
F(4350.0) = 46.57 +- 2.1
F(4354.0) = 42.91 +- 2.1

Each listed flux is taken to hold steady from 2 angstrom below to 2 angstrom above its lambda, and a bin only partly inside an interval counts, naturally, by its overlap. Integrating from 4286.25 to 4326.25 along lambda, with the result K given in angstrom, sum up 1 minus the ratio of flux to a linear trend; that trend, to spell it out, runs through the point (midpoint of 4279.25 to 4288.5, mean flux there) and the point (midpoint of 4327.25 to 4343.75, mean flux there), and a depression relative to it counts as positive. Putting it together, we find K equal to 3.4 angstrom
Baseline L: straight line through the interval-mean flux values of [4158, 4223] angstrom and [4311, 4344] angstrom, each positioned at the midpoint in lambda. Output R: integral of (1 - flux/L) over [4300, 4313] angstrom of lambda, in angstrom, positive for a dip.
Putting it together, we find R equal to 3.5 angstrom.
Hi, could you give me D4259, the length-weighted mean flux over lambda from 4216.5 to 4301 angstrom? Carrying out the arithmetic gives 38.7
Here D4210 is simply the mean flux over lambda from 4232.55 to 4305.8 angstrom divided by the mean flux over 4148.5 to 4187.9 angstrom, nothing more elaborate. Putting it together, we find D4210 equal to 1.0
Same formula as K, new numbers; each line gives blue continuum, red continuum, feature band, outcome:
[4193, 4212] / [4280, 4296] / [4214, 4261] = 0.5 angstrom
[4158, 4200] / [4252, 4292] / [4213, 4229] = 1.0 angstrom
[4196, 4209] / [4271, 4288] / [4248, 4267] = 0.2 angstrom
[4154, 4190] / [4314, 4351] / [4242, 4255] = 0.6 angstrom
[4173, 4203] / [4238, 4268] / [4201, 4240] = 1.7 angstrom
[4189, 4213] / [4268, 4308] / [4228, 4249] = -0.8 angstrom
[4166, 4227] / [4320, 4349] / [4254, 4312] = 6.0 angstrom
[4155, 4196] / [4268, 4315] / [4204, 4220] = 0.2 angstrom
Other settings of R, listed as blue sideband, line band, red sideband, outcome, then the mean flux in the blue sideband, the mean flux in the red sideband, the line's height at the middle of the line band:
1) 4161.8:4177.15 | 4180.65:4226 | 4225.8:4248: 0.07 angstrom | 39.1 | 40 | 39.5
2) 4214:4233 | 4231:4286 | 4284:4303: -4.37 angstrom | 37.9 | 35.7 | 36.8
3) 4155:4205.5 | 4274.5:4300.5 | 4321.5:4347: 2.08 angstrom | 40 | 41.8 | 41.3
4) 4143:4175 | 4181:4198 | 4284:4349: -1.03 angstrom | 39.3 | 38.7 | 39.2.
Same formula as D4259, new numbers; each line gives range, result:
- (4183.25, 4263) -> 39.5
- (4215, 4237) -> 38.3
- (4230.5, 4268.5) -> 39.8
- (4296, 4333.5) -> 37.7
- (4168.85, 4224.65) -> 39.3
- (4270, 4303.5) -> 37.3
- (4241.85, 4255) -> 39.6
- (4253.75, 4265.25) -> 39.9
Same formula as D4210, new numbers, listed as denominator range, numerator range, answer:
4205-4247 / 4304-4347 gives 1.02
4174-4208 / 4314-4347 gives 1.07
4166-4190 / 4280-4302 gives 0.93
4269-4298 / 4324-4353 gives 1.10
